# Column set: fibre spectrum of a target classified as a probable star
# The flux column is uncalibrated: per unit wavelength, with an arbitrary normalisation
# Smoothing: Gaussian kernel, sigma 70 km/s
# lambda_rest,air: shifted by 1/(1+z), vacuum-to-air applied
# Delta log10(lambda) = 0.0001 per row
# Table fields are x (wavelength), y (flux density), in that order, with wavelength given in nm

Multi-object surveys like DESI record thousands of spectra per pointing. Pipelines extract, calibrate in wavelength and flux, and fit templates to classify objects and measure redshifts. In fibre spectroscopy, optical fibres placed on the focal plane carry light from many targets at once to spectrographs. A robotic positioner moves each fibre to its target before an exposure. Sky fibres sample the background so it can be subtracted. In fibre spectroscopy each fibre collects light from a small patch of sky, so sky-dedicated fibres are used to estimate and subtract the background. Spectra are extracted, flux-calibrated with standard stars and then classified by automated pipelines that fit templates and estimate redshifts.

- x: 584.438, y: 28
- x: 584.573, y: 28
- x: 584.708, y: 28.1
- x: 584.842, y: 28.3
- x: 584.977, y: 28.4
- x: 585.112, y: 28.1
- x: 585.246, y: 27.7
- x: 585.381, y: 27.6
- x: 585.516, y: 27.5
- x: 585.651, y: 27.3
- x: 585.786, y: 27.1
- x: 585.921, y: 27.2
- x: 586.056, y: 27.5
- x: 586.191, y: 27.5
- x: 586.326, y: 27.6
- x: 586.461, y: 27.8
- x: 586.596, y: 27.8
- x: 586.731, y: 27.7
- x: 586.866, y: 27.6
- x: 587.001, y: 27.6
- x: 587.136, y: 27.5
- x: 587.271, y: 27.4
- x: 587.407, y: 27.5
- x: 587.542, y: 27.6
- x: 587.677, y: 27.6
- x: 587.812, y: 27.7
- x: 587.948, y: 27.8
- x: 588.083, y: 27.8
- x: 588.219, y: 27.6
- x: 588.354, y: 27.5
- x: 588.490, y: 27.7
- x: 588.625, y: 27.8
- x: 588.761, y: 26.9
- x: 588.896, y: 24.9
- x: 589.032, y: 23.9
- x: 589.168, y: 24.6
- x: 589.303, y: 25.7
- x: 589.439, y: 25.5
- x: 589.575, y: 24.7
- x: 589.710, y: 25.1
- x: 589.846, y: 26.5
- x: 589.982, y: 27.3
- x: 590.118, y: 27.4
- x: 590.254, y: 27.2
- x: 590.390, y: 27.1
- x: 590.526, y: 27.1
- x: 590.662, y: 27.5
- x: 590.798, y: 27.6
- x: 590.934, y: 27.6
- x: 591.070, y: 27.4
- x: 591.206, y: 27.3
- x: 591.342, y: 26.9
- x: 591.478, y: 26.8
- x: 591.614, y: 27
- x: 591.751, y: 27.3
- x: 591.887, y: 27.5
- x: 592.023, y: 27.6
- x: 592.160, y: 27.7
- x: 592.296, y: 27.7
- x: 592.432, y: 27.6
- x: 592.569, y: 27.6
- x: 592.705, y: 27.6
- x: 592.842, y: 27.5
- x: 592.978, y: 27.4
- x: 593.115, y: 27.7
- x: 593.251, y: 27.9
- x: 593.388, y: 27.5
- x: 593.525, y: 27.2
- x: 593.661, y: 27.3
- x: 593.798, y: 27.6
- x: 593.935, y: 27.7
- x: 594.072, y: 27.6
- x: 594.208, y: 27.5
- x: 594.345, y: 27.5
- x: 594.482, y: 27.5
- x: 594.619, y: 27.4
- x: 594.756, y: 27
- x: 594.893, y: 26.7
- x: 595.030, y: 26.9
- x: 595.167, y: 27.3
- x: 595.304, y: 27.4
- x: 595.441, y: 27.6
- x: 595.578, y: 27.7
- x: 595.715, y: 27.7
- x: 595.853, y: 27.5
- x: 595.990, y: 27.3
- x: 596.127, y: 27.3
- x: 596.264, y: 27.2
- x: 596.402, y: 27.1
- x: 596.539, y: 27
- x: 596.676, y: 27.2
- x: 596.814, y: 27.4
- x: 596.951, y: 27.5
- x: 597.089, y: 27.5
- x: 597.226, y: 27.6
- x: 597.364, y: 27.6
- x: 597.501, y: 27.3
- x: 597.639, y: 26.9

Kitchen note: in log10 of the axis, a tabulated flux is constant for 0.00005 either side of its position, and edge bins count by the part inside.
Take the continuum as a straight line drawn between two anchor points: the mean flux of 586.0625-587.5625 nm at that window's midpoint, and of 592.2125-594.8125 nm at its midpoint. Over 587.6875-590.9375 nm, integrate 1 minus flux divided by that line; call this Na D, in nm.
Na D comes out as 0.104 nm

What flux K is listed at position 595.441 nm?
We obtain 27.6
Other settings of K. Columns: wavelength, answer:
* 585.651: 27.3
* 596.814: 27.4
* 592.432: 27.6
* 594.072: 27.6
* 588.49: 27.7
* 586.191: 27.5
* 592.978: 27.4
